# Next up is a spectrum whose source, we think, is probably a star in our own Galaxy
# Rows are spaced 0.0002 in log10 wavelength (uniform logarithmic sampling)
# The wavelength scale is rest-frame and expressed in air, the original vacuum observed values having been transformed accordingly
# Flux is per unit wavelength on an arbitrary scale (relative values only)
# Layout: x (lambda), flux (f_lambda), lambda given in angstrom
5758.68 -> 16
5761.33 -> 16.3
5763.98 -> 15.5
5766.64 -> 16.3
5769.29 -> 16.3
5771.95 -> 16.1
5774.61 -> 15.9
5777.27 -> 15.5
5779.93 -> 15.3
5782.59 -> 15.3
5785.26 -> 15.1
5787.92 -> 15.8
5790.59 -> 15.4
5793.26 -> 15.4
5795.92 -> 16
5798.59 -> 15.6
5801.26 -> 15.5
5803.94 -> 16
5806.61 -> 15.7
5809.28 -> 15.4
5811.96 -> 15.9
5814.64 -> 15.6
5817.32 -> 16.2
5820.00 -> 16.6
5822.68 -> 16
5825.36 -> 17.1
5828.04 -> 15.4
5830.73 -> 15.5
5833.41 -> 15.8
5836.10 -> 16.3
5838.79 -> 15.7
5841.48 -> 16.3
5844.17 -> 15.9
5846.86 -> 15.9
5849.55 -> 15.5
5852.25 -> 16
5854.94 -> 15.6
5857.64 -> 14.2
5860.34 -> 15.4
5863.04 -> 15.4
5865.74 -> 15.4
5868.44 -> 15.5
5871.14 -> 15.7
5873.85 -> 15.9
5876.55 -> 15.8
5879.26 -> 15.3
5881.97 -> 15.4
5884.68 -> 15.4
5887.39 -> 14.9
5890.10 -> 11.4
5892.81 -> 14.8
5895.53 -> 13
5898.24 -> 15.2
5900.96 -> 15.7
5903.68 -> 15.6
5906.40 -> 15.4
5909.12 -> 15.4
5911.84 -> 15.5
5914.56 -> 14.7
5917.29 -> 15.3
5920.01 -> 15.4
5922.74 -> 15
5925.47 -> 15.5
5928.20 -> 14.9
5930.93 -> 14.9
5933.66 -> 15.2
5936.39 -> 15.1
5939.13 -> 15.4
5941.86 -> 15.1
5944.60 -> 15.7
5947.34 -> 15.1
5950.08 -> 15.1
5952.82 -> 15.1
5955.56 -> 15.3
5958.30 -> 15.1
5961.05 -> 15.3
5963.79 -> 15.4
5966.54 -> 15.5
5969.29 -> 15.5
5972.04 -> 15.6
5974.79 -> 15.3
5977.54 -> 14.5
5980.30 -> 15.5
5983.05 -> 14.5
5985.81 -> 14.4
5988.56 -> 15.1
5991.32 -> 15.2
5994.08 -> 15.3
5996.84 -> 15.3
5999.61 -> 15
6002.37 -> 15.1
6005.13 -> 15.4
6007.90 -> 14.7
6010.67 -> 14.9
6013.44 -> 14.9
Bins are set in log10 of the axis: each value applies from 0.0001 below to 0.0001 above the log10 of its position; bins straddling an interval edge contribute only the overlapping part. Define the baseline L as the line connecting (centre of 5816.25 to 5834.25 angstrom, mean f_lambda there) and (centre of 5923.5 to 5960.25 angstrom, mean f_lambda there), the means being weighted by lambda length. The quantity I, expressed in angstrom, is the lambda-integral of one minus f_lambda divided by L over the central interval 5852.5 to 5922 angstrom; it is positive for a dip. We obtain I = 2.3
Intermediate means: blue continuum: 16.1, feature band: 15.1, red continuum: 15.2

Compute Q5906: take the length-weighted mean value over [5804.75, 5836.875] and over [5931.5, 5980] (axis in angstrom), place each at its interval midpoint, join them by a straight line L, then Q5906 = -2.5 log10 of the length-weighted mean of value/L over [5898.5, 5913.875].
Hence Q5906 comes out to 0.00 mag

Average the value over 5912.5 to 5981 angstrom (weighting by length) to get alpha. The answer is 15.2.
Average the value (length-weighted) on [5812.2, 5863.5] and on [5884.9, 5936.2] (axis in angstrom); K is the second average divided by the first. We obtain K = 0.94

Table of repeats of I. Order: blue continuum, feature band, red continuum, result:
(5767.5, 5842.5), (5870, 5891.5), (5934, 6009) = 0.8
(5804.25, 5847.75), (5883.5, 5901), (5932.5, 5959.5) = 1.5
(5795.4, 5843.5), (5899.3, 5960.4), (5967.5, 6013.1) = 0.5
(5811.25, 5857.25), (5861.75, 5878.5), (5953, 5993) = 0.1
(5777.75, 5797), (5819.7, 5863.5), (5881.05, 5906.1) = -2.2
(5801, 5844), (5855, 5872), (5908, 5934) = 0.4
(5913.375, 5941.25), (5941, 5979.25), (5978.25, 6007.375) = -0.4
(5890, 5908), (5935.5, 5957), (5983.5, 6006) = -0.5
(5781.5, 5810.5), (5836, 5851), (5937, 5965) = -0.4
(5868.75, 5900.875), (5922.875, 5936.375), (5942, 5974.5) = 0.0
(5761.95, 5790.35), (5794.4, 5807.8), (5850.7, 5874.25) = -0.1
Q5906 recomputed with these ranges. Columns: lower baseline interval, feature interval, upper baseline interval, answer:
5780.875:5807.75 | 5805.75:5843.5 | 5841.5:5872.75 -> -0.028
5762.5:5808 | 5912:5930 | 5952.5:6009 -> 0.012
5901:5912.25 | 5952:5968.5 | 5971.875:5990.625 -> -0.014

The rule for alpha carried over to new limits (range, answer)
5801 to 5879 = 15.8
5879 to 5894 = 14.5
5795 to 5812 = 15.7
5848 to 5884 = 15.5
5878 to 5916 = 14.8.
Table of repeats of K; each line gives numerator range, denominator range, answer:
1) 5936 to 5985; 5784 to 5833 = 0.96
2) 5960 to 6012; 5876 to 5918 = 1.02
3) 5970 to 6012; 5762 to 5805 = 0.96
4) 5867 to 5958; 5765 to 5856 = 0.96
